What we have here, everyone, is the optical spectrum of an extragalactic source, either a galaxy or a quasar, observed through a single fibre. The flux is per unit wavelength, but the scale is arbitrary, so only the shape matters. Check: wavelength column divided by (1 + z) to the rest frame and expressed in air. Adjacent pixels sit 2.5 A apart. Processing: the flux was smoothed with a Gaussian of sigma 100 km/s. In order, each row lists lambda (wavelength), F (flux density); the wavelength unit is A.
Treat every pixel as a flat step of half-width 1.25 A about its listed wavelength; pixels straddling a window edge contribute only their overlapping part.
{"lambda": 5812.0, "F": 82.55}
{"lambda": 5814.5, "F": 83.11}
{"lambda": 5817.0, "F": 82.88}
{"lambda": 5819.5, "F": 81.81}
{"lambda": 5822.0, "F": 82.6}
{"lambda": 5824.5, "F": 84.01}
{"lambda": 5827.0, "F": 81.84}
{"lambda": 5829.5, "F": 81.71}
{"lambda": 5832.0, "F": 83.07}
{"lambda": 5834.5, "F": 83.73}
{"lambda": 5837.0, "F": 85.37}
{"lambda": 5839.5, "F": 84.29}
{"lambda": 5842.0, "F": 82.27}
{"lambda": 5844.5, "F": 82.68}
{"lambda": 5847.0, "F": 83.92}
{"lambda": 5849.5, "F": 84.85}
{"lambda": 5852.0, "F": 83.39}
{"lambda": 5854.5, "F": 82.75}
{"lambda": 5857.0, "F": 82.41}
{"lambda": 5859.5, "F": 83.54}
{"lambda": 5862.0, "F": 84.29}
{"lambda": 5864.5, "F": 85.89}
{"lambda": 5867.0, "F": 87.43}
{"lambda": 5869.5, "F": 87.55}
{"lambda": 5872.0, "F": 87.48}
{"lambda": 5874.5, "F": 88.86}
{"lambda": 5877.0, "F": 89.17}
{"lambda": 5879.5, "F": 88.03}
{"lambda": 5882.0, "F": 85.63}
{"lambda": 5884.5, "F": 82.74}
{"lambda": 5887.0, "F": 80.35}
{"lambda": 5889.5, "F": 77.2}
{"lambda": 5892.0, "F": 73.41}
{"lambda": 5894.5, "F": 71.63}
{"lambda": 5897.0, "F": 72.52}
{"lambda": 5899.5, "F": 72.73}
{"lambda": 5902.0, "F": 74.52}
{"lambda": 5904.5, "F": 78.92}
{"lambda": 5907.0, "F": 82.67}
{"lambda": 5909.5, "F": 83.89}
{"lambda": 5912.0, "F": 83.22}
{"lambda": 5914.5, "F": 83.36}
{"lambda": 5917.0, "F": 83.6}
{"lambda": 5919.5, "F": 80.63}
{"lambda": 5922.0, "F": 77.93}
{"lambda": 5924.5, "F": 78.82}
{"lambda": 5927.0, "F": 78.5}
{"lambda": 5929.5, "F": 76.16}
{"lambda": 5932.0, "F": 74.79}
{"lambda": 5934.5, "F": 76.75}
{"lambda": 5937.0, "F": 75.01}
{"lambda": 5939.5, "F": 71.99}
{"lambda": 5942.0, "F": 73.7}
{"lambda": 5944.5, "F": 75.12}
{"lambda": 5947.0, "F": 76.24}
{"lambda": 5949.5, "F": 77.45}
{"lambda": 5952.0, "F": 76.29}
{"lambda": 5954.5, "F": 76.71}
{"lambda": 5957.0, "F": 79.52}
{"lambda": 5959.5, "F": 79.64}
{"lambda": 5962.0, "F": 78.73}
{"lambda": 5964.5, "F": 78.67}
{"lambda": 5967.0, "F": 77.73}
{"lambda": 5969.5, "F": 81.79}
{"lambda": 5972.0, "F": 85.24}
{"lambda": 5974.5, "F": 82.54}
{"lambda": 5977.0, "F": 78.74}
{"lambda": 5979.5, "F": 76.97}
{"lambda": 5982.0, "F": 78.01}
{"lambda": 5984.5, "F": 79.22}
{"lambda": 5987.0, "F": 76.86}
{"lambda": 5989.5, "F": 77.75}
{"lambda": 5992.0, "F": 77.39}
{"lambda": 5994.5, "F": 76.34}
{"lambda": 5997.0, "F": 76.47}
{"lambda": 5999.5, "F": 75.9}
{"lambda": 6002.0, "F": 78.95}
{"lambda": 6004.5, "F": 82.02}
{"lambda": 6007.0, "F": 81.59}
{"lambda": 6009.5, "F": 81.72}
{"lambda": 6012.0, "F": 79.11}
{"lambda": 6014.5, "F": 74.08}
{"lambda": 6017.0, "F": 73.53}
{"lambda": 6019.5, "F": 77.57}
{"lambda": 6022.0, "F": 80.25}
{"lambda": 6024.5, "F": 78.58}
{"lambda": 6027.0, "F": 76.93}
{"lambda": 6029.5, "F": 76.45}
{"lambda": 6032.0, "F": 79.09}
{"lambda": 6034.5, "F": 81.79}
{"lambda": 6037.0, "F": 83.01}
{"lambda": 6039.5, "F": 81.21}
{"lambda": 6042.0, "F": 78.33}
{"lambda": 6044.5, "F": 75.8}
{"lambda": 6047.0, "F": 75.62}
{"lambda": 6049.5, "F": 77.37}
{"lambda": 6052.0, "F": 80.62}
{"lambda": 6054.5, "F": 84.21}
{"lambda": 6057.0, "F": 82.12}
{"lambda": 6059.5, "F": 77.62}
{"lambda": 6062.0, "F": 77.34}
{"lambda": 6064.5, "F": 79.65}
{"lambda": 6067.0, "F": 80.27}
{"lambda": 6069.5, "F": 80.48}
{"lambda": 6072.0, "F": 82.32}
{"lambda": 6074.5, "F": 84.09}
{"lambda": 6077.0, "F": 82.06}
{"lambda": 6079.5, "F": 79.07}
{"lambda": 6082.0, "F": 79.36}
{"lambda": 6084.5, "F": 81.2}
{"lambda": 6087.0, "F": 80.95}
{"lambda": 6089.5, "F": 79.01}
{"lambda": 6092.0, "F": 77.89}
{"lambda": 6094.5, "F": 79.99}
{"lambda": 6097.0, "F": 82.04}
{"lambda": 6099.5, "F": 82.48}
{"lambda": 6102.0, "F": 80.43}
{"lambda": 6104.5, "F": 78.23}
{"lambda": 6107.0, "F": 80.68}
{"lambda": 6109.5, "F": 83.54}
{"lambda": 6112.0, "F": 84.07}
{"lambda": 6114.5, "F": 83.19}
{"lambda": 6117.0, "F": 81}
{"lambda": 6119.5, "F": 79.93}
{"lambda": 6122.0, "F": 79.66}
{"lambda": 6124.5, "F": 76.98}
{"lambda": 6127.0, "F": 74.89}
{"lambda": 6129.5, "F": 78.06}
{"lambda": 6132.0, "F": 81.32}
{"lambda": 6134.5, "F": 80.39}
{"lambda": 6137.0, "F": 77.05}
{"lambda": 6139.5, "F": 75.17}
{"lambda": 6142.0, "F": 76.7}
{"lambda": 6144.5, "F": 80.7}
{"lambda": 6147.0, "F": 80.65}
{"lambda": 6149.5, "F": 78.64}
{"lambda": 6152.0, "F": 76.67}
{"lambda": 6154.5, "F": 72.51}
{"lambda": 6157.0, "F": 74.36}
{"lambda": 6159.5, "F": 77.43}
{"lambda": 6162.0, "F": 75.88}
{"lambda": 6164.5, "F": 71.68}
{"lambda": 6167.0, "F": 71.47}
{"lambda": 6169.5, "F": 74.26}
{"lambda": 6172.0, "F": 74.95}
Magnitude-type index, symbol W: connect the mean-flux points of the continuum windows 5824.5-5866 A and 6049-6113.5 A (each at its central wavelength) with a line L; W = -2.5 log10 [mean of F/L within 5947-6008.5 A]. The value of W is 0.04 mag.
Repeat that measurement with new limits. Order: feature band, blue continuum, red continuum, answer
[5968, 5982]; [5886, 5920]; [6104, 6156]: -0.03 mag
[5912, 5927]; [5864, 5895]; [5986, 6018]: 0.01 mag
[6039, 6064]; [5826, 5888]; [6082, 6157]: 0.02 mag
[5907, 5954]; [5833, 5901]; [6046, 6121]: 0.05 mag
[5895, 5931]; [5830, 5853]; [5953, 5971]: 0.03 mag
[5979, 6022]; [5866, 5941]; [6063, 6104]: 0.03 mag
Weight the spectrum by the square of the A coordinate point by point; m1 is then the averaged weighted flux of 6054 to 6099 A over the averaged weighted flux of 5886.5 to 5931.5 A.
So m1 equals 1.09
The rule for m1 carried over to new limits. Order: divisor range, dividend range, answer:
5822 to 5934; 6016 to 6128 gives 1.04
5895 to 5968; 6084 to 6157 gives 1.09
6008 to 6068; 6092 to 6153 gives 1.04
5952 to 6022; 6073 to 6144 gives 1.06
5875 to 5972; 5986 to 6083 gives 1.04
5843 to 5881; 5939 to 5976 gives 0.95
